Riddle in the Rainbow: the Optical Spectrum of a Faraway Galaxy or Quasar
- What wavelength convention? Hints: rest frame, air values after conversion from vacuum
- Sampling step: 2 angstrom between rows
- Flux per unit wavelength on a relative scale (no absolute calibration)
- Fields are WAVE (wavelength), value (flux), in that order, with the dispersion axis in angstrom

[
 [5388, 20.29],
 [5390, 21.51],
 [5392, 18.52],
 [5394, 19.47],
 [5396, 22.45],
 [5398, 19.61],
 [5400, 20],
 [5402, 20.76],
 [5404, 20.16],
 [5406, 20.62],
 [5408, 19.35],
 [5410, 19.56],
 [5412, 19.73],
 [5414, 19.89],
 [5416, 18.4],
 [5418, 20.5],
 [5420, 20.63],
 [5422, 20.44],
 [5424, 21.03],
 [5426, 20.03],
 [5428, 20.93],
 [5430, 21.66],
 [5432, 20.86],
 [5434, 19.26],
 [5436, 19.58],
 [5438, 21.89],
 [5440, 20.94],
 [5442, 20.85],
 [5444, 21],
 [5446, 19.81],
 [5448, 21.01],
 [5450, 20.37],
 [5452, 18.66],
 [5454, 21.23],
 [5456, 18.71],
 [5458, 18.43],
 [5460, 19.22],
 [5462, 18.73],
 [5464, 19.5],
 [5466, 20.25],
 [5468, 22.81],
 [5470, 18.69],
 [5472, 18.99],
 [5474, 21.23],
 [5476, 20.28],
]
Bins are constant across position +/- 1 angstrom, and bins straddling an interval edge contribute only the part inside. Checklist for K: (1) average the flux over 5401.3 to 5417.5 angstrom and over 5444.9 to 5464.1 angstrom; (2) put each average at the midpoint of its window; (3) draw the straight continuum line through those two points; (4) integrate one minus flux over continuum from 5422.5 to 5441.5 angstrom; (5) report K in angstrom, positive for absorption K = -0.95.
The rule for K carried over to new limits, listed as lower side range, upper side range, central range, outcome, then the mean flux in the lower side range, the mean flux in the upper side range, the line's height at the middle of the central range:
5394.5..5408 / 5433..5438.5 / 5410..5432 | -0.1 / 20.5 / 20.1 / 20.3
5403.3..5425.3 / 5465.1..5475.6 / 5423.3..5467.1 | 0.1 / 20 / 20.4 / 20.2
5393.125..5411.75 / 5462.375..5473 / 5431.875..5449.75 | -0.4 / 20.2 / 20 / 20.1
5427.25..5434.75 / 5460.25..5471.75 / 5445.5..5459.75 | 0.3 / 20.7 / 19.9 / 20.2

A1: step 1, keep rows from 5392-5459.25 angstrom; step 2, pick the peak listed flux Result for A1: 22.45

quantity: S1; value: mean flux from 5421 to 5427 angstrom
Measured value 20.5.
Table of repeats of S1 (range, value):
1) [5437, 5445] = 21.2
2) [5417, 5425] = 20.6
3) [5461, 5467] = 19.5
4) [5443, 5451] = 20.5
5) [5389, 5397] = 20.5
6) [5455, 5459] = 18.6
